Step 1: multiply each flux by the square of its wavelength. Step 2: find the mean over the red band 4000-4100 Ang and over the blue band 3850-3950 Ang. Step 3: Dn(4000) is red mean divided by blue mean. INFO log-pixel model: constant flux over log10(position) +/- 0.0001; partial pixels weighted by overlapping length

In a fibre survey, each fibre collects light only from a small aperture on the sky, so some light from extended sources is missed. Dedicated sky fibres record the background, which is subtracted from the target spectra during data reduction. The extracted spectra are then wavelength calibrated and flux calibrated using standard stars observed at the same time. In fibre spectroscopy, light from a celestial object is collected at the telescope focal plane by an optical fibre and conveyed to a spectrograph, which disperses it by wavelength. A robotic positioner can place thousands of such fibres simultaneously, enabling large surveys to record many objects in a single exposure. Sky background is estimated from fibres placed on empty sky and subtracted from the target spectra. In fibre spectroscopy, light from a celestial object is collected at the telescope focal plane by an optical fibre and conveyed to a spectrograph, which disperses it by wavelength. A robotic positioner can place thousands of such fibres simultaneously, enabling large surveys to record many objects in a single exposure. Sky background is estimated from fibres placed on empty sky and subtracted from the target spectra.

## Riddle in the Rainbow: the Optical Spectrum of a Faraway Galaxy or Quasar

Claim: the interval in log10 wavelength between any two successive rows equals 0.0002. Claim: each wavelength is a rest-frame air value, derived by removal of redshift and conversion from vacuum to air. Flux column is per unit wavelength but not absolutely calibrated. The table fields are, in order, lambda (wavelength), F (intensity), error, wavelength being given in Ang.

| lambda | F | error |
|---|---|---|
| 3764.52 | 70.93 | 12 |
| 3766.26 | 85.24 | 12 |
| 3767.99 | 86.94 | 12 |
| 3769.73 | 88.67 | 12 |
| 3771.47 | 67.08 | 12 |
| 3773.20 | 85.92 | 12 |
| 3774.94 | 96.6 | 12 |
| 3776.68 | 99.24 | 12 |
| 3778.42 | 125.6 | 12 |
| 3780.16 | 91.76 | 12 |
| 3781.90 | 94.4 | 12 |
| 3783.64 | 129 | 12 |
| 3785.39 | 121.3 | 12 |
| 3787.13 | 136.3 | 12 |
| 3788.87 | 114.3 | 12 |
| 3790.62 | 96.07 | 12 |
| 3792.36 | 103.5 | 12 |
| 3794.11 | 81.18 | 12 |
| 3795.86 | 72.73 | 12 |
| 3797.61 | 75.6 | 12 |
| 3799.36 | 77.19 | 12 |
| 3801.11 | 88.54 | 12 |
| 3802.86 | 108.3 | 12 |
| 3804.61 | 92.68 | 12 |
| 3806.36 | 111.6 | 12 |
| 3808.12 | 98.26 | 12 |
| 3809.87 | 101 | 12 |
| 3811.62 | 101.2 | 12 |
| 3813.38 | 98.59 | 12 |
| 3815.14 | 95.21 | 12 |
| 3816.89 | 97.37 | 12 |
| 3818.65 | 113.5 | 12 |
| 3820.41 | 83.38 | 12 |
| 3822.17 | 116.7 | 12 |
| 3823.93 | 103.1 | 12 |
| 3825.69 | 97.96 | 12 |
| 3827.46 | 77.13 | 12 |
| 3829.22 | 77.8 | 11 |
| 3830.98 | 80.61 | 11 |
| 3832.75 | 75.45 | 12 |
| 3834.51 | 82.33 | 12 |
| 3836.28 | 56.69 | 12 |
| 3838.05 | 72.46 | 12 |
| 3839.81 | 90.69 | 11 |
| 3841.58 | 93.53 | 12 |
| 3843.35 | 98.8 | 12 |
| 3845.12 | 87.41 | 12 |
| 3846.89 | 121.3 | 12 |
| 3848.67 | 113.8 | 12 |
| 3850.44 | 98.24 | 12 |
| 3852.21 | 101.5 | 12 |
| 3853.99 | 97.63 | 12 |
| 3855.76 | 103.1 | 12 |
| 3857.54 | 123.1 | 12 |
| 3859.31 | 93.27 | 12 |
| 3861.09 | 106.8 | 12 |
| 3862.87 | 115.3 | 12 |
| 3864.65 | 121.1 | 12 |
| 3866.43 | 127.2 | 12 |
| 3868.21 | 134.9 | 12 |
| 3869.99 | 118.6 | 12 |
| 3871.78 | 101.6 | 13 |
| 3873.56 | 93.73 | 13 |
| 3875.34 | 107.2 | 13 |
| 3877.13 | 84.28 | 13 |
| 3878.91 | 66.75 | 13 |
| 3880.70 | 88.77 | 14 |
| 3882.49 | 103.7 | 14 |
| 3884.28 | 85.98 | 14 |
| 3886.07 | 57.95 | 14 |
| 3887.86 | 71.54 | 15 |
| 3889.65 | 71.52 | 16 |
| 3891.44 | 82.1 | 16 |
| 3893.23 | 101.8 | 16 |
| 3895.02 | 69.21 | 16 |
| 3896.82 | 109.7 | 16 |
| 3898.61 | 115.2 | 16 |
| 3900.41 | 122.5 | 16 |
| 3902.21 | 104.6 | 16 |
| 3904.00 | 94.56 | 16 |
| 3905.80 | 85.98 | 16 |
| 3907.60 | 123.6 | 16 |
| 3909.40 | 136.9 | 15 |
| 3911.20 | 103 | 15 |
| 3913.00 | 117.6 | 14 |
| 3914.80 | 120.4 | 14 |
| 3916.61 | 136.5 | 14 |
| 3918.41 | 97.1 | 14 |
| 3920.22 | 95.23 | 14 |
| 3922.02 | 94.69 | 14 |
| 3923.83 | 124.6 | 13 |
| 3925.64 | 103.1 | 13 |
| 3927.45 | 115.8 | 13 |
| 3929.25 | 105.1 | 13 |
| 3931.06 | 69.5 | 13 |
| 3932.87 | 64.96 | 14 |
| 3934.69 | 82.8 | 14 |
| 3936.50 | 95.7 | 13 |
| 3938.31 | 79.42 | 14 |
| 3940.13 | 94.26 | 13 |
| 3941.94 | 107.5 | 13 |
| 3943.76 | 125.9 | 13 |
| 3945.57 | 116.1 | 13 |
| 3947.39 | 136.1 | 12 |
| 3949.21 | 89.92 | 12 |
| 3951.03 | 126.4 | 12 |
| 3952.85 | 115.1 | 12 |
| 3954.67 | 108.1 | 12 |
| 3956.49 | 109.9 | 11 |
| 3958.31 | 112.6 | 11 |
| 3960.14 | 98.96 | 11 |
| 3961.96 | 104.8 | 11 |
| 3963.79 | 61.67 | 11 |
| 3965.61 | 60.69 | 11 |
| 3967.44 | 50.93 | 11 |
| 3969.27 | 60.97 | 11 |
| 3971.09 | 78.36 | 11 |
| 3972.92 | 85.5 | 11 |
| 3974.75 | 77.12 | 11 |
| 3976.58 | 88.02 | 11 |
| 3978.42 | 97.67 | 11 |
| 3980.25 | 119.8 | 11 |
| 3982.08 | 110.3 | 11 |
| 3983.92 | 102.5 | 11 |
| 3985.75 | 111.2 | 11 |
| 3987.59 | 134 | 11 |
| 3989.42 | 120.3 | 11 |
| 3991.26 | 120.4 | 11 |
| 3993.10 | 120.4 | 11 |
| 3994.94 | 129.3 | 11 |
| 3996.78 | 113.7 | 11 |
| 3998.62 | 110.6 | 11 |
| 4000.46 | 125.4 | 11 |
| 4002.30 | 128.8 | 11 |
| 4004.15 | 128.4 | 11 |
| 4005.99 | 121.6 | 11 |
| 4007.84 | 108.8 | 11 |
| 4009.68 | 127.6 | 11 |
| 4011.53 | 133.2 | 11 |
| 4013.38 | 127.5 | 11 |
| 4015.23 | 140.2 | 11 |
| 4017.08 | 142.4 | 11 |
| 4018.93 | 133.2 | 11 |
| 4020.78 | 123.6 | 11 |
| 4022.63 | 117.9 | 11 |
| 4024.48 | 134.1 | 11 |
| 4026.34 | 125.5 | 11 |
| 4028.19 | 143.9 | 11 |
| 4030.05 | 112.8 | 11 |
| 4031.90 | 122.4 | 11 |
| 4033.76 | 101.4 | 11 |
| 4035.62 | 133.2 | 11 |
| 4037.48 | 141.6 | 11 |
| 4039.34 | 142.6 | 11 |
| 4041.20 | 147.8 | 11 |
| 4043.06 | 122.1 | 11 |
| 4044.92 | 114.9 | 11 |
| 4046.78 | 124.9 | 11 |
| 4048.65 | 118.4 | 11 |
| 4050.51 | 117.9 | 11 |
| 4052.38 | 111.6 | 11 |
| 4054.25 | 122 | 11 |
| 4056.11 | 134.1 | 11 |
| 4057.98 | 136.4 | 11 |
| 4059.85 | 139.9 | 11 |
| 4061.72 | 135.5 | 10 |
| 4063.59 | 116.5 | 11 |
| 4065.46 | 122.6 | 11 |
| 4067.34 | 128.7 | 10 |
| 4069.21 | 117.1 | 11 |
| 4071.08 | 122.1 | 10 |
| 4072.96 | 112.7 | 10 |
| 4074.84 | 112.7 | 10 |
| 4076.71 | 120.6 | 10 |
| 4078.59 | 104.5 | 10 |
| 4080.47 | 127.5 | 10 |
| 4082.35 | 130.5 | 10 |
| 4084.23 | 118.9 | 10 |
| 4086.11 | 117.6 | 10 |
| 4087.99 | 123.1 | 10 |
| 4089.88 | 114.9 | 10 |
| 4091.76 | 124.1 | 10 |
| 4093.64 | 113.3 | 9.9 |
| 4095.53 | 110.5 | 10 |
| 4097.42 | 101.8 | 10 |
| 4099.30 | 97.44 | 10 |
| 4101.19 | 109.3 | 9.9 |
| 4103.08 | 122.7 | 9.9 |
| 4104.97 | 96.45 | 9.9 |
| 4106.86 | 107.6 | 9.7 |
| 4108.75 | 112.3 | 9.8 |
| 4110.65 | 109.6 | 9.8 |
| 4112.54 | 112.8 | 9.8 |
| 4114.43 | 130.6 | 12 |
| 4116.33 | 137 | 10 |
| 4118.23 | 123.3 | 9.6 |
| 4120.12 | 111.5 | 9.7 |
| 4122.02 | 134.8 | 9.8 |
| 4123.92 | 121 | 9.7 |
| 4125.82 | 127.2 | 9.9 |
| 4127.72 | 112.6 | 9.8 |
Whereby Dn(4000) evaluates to 1.31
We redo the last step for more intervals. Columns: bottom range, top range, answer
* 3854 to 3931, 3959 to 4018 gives 1.10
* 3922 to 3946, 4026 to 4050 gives 1.36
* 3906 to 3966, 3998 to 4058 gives 1.27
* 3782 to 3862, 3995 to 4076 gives 1.44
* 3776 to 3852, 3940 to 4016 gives 1.22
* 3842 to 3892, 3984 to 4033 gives 1.35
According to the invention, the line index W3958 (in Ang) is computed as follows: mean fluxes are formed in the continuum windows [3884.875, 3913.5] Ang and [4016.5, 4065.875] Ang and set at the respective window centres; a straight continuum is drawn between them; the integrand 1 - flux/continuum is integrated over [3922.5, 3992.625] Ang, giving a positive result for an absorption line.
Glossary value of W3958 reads 6.7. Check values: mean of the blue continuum 97.6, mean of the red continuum 127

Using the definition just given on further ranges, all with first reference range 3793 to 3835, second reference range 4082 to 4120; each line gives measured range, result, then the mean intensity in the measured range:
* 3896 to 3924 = -3.1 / 111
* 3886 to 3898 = 1.9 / 83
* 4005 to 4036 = -5.0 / 126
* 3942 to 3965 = -1.1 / 108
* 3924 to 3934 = 0.7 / 93.9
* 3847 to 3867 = -2.9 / 109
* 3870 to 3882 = 0.5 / 92.9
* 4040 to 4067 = -3.6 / 126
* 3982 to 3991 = -0.9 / 117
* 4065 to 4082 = -0.9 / 119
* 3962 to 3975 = 4.3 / 69.9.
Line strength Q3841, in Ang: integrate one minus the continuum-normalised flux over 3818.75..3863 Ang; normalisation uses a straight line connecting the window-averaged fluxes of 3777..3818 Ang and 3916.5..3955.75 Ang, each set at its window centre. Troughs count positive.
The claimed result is 2.9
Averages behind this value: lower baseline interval 101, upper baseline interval 103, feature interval 94.7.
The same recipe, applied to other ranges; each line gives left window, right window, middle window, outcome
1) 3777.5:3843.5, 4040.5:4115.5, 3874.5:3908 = 3.7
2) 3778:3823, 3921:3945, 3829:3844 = 2.9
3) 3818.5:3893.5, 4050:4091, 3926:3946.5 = 1.7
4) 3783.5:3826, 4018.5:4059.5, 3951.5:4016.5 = 7.1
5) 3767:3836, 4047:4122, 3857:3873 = -2.3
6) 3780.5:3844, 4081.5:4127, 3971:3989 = 0.9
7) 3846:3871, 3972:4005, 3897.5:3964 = 3.9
